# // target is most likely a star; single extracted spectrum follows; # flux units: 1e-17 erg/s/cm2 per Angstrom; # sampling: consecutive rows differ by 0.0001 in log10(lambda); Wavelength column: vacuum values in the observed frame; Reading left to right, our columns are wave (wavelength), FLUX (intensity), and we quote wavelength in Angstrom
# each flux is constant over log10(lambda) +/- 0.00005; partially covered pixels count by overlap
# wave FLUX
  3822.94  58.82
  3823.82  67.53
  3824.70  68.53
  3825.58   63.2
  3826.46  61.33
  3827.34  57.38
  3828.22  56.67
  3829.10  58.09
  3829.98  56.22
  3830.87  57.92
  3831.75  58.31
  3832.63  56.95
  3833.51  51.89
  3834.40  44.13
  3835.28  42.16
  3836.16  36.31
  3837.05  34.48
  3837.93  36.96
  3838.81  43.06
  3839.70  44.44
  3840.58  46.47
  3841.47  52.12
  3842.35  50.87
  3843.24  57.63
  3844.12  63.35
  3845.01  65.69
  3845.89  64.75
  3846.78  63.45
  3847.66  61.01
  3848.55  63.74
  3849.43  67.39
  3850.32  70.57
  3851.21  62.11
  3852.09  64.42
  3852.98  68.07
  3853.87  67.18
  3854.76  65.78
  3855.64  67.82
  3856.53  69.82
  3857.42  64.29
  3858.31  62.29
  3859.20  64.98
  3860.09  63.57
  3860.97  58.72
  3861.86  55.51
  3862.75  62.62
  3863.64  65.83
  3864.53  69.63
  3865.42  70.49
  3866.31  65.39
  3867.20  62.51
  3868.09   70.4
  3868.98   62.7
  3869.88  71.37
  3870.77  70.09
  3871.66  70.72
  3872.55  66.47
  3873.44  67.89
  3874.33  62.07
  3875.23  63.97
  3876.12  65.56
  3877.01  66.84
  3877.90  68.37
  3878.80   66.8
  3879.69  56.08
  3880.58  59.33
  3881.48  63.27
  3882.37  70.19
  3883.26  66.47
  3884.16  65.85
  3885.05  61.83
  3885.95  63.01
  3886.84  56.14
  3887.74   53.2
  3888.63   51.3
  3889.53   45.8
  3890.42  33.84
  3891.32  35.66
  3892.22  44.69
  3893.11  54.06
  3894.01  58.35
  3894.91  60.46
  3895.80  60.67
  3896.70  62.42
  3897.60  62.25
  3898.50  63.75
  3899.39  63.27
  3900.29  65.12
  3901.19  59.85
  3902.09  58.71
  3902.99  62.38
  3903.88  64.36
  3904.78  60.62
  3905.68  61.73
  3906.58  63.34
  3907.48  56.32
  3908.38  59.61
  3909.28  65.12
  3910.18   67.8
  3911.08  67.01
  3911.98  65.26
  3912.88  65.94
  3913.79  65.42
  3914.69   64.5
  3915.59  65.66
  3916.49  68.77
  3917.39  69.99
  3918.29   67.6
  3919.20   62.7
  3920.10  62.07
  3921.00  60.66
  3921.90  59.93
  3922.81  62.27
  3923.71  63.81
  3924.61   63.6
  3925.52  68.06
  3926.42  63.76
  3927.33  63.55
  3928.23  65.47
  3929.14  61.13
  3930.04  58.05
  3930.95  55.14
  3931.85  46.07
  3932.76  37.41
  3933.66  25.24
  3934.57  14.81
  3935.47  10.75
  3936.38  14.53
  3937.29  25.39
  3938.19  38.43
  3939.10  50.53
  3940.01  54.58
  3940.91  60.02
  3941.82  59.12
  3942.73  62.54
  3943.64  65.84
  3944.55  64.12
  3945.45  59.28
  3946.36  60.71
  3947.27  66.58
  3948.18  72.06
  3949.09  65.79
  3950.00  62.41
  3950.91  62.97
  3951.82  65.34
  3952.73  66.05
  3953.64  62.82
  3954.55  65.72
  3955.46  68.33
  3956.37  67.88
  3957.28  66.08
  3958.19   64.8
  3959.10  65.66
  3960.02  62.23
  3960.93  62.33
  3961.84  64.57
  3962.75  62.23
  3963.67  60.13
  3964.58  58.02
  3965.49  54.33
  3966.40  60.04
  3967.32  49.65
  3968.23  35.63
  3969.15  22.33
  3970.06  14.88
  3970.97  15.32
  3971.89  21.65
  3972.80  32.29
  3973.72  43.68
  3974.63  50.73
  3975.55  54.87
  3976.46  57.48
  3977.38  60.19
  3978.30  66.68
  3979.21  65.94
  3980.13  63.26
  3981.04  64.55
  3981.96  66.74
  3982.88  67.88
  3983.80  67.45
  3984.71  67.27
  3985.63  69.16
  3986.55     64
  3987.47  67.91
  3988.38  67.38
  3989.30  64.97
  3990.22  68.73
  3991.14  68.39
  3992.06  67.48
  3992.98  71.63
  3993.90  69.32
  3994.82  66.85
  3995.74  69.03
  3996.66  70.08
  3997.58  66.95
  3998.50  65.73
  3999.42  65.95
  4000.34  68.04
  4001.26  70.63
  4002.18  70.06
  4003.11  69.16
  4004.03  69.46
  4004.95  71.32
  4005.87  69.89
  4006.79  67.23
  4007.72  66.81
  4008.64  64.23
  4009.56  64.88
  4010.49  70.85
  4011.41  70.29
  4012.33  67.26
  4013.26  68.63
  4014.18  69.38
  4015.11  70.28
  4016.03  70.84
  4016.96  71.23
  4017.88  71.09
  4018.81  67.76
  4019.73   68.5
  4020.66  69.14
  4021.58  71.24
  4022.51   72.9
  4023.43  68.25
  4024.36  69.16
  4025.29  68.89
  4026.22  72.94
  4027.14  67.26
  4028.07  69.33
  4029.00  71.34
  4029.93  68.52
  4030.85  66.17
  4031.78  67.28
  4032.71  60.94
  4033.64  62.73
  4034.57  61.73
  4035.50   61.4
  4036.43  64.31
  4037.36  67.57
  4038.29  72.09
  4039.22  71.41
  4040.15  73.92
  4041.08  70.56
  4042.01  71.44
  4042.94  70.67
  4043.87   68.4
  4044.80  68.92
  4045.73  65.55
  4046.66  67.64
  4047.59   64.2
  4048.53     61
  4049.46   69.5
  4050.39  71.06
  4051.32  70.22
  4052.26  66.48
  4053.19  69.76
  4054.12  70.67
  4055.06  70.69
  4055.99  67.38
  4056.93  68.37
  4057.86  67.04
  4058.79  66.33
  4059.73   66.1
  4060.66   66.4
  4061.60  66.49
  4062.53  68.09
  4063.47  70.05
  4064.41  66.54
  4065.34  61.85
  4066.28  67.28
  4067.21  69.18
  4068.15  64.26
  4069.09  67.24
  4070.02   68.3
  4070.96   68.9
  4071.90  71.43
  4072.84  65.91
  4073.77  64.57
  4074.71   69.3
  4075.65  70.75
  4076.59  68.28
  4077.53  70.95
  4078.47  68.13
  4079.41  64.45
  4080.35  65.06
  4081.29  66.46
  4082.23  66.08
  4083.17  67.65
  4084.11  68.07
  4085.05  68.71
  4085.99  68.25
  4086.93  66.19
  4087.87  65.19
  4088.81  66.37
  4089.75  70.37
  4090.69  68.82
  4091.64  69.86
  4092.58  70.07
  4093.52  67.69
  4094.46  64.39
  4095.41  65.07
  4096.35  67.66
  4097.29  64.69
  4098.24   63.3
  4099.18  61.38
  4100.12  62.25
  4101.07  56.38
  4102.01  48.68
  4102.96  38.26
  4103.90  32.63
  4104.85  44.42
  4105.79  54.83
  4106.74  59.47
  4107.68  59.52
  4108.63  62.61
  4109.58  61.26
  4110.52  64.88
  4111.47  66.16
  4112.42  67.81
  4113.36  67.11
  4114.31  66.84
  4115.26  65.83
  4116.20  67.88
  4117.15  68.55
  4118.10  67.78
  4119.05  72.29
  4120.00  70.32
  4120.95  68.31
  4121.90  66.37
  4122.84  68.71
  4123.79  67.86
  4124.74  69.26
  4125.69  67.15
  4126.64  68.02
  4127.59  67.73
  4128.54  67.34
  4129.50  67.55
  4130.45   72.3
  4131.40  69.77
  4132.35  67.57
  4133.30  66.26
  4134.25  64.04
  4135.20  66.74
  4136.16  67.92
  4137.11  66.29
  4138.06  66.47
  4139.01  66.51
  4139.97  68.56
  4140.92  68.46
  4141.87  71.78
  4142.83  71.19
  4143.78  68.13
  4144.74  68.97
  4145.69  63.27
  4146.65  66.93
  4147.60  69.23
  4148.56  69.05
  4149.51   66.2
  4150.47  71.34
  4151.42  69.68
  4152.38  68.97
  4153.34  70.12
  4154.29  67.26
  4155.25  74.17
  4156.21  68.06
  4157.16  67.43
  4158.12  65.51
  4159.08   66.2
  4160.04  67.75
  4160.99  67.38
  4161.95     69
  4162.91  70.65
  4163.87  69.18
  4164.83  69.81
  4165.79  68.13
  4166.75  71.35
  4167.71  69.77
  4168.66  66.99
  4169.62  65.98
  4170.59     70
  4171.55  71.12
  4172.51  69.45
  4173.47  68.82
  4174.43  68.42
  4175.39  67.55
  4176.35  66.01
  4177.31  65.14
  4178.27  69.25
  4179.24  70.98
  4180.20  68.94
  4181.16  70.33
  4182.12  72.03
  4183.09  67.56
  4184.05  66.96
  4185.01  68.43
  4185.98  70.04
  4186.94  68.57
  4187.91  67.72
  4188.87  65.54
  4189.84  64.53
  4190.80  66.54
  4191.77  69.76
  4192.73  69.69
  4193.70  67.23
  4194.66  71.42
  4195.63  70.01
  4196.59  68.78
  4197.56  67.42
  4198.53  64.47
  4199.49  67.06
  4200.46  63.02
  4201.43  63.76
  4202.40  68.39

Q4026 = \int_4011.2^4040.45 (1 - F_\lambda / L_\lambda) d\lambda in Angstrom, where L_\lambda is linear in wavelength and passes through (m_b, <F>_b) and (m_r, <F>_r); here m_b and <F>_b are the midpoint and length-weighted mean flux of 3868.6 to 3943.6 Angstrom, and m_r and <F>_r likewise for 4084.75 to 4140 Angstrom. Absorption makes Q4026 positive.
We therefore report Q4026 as -3.1 Angstrom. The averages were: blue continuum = 58.2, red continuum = 64.6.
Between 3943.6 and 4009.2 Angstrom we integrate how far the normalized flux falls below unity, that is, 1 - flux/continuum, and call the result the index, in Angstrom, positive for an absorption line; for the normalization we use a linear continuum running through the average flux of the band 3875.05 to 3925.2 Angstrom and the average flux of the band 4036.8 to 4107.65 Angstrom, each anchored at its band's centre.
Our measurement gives 2.0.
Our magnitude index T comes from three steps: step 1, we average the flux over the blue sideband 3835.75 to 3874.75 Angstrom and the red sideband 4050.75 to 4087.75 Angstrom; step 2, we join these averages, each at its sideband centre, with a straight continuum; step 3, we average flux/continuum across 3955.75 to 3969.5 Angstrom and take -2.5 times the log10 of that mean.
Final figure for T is 0.13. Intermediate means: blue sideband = 61.3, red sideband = 67.6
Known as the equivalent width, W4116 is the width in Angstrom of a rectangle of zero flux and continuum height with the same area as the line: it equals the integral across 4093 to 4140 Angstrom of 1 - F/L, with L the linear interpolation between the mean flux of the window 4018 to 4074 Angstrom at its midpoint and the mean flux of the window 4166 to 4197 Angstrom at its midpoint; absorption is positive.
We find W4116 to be 3.0 Angstrom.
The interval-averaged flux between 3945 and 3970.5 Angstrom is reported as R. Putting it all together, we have 58.9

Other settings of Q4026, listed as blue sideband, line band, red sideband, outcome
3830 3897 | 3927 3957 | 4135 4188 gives 3.8 Angstrom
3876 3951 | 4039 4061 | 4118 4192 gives -1.6 Angstrom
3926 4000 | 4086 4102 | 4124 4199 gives -0.2 Angstrom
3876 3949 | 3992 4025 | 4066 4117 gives -4.2 Angstrom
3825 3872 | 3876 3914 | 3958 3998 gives -0.7 Angstrom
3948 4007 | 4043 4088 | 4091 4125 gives -3.9 Angstrom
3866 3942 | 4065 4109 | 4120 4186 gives 1.2 Angstrom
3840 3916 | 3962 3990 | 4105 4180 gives 4.4 Angstrom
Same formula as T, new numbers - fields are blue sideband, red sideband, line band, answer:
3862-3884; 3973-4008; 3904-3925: 0.031 mag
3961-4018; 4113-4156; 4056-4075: -0.035 mag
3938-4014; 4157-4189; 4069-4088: -0.042 mag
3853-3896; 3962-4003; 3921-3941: 0.239 mag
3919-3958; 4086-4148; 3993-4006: -0.164 mag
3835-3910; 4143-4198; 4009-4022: -0.083 mag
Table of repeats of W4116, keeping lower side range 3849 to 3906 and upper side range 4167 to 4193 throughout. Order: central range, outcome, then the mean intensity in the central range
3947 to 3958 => -0.4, 66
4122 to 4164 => -0.3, 68.2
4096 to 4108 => 2.2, 54.7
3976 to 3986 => -0.1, 65.1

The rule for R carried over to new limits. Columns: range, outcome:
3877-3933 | 60.6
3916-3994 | 56.9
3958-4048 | 63.8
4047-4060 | 67.8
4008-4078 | 68.1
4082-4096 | 67.6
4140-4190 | 68.6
